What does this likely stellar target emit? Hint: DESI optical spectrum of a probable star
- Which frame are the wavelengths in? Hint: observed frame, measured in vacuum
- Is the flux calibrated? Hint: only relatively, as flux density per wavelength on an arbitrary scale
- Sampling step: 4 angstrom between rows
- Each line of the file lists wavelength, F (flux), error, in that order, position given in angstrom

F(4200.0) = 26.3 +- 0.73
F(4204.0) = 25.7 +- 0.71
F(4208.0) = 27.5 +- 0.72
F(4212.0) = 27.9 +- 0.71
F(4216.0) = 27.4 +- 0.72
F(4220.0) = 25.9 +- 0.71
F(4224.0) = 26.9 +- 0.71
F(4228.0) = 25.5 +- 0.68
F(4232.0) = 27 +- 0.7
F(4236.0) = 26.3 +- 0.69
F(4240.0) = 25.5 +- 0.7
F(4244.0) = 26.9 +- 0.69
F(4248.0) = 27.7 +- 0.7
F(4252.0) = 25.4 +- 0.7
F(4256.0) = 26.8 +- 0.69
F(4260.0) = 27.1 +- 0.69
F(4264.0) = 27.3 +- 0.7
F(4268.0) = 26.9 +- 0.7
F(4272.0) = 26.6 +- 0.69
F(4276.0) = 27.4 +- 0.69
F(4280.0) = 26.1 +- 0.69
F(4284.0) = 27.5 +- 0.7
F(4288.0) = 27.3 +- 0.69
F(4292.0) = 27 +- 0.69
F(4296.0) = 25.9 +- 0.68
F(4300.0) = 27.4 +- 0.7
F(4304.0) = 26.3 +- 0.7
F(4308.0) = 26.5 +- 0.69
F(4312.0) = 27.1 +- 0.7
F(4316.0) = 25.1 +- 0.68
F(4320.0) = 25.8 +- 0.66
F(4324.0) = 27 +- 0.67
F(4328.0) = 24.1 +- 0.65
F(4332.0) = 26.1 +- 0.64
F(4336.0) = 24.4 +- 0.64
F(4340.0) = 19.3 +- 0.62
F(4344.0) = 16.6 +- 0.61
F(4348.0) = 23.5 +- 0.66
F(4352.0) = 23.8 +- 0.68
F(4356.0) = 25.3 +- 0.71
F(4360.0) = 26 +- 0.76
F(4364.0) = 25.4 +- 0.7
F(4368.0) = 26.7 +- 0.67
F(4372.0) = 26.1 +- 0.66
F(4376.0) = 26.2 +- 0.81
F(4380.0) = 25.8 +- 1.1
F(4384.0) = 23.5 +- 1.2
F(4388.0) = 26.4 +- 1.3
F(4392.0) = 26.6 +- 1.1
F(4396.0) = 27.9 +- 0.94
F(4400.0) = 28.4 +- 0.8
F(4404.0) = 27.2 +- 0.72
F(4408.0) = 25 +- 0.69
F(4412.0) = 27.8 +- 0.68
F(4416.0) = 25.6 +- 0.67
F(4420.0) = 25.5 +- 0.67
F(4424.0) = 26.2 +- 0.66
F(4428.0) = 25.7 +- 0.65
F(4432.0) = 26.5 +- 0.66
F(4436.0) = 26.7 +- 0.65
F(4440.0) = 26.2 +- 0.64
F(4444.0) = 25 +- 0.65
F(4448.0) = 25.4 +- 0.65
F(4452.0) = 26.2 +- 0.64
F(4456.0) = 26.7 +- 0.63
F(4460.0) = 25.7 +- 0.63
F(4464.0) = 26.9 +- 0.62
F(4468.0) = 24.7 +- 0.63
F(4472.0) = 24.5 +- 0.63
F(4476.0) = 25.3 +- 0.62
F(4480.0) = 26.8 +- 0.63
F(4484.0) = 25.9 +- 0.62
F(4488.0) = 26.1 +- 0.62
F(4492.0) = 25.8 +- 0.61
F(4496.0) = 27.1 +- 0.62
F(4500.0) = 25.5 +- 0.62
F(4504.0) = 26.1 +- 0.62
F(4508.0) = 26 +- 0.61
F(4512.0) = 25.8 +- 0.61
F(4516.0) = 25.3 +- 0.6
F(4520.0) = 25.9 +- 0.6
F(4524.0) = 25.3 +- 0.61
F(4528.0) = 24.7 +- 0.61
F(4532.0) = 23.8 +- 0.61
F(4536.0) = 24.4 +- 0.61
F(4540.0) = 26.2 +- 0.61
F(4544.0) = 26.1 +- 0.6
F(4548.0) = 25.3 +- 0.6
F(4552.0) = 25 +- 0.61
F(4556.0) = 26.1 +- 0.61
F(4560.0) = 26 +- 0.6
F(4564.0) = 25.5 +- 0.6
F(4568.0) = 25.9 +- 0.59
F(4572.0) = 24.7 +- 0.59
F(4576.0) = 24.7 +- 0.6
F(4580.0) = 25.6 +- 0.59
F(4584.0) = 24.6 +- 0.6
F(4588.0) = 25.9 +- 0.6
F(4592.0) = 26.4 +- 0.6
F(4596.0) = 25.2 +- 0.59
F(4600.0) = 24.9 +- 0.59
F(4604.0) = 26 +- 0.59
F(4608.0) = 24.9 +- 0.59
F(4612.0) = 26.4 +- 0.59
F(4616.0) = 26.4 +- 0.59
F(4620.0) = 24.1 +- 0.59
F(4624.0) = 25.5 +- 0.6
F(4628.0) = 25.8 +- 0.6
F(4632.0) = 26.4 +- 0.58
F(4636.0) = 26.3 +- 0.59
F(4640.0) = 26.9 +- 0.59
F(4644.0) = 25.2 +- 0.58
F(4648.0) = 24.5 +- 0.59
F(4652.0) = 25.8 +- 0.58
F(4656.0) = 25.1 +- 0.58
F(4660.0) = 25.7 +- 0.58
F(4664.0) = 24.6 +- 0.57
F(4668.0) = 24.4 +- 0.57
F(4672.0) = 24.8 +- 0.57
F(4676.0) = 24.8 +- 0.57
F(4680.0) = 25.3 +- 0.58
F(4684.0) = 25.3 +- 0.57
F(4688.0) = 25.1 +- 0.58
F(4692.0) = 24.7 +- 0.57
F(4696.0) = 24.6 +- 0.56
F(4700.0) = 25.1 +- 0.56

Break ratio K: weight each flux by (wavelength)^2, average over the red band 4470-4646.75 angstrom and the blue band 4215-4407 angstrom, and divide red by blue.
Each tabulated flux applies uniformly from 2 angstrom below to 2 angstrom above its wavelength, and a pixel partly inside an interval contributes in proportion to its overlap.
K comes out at 1.1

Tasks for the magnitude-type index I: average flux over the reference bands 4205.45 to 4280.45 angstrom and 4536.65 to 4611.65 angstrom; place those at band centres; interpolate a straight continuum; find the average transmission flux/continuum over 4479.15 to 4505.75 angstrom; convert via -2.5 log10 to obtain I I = -0.01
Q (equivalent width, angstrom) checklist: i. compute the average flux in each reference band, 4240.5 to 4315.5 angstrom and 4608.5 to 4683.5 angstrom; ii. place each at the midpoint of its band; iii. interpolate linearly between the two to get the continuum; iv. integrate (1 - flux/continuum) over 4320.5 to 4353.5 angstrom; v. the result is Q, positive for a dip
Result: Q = 4.17 angstrom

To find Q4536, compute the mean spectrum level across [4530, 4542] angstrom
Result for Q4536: 24.8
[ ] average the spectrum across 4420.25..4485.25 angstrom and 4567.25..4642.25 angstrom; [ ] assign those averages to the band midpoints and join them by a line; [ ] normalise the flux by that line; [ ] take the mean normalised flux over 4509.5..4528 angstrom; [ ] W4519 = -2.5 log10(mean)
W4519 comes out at 0.01 mag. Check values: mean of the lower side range 25.9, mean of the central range 25.5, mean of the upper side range 25.6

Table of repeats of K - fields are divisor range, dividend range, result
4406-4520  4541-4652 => 1.05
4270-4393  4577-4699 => 1.14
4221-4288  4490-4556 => 1.08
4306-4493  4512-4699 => 1.09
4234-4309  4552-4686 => 1.11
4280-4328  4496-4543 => 1.06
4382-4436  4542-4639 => 1.05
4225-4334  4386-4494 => 1.06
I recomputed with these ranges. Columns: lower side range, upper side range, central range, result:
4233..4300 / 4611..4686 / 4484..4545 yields 0.012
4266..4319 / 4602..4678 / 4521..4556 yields 0.027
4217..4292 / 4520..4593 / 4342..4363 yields 0.136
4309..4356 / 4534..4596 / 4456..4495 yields -0.039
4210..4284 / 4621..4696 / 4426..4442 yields -0.008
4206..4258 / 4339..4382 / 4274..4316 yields -0.055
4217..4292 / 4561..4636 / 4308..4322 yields 0.017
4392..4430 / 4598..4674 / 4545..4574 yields 0.014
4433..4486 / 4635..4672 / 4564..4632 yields 0.001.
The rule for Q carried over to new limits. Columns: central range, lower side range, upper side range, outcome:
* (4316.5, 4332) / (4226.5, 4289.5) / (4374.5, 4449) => 0.50 angstrom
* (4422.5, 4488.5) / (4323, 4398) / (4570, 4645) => -2.21 angstrom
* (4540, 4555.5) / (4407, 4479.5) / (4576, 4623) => -0.01 angstrom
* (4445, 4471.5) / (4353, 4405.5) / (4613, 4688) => 0.16 angstrom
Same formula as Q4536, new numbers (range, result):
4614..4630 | 25.4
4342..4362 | 23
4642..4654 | 25.2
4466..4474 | 24.6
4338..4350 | 19.8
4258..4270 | 27.1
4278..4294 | 27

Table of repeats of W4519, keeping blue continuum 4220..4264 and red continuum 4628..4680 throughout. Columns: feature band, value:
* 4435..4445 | 0.00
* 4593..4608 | 0.01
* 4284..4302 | -0.02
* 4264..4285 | -0.02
